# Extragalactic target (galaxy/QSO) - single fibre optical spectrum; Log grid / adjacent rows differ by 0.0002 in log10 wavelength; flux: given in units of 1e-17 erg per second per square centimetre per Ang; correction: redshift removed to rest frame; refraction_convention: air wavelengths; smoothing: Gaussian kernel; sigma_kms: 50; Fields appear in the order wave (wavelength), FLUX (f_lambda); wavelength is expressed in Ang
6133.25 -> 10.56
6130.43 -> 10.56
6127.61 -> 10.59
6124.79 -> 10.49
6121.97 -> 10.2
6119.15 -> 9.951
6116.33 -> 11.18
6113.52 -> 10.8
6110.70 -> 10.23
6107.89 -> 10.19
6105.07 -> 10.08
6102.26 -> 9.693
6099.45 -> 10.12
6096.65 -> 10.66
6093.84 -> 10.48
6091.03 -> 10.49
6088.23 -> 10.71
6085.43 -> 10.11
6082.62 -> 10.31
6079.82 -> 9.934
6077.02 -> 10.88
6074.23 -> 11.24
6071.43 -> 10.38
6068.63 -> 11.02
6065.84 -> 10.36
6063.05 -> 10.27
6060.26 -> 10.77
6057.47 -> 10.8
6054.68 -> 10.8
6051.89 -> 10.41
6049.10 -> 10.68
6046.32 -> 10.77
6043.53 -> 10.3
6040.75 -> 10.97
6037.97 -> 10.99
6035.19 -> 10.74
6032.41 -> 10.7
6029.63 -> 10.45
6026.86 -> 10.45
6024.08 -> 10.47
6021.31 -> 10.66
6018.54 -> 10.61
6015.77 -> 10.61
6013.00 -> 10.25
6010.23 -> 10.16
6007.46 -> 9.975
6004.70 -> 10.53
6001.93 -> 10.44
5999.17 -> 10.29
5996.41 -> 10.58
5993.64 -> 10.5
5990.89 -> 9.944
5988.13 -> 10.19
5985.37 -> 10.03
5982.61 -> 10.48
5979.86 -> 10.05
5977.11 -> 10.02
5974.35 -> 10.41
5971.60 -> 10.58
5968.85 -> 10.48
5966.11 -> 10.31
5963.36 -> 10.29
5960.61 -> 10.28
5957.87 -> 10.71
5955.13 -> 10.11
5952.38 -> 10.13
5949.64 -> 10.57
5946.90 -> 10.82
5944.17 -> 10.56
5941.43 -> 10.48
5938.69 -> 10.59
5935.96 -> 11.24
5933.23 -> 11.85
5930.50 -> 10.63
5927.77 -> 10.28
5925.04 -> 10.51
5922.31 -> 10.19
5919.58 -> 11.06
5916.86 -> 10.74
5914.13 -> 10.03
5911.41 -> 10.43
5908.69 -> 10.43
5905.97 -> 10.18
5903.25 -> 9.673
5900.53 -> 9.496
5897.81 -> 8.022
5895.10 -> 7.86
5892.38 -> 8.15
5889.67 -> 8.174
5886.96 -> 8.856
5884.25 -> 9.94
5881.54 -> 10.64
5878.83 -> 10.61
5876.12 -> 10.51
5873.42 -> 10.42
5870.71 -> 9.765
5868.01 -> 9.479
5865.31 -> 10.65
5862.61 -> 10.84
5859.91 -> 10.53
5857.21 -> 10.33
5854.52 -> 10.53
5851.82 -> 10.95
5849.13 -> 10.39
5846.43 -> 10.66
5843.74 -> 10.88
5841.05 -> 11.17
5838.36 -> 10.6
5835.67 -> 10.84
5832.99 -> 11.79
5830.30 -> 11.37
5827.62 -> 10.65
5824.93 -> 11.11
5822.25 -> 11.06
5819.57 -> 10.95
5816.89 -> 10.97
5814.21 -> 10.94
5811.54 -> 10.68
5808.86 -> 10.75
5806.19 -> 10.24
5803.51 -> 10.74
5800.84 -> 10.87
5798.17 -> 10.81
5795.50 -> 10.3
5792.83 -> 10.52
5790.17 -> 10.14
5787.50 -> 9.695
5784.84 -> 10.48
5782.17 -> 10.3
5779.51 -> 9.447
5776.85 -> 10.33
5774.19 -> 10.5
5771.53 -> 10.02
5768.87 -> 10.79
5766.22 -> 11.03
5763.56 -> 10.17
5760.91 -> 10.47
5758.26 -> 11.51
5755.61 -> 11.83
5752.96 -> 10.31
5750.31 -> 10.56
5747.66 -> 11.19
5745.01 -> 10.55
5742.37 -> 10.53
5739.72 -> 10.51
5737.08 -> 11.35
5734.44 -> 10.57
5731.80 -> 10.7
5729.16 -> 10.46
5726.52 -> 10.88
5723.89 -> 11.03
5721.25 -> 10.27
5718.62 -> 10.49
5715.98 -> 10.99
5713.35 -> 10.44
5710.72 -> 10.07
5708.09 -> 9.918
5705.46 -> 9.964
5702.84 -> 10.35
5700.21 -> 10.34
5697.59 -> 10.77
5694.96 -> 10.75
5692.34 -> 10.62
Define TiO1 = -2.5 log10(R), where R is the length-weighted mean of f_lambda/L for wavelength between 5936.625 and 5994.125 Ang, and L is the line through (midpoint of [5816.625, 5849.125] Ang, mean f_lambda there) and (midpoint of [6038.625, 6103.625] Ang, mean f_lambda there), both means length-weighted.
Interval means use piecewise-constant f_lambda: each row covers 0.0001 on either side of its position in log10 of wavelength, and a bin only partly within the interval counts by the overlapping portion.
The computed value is 0.037 mag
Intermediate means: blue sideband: 11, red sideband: 10.5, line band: 10.4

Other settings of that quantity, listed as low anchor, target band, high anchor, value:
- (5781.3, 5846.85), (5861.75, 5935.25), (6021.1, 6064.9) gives 0.08 mag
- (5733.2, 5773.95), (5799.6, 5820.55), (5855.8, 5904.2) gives -0.05 mag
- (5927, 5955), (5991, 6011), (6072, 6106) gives 0.03 mag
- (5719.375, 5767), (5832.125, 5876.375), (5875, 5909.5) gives -0.09 mag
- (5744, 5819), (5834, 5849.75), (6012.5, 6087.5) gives -0.02 mag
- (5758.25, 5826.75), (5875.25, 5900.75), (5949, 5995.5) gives 0.14 mag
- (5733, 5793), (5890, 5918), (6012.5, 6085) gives 0.12 mag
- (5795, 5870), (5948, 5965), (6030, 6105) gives 0.03 mag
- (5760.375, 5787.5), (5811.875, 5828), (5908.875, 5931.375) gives -0.06 mag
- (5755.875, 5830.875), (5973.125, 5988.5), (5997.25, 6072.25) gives 0.04 mag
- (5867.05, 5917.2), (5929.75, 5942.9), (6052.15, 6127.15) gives -0.12 mag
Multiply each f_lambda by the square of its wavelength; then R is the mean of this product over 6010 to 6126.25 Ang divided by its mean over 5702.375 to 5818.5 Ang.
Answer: 1.1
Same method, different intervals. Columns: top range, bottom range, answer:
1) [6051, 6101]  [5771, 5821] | 1.11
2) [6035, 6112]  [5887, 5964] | 1.09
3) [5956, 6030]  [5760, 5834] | 1.04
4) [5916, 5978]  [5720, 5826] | 1.05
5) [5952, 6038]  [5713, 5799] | 1.06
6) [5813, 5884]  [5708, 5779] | 1.04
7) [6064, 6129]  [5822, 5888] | 1.07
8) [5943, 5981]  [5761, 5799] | 1.07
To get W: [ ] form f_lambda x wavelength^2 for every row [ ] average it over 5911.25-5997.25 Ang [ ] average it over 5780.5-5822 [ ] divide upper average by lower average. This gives 1.0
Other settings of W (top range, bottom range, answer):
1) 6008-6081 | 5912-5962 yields 1.04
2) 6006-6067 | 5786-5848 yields 1.06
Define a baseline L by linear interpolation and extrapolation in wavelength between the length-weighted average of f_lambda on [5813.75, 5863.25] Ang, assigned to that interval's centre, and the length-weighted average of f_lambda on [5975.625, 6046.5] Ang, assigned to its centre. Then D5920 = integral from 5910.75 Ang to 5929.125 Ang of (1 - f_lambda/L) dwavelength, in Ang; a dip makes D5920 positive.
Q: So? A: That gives 0.3 Ang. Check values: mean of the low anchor 10.9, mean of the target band 10.5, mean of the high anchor 10.4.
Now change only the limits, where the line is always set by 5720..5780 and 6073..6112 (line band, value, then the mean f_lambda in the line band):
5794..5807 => 0.02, 10.6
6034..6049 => -0.49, 10.7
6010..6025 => -0.08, 10.5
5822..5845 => -0.99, 11.1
